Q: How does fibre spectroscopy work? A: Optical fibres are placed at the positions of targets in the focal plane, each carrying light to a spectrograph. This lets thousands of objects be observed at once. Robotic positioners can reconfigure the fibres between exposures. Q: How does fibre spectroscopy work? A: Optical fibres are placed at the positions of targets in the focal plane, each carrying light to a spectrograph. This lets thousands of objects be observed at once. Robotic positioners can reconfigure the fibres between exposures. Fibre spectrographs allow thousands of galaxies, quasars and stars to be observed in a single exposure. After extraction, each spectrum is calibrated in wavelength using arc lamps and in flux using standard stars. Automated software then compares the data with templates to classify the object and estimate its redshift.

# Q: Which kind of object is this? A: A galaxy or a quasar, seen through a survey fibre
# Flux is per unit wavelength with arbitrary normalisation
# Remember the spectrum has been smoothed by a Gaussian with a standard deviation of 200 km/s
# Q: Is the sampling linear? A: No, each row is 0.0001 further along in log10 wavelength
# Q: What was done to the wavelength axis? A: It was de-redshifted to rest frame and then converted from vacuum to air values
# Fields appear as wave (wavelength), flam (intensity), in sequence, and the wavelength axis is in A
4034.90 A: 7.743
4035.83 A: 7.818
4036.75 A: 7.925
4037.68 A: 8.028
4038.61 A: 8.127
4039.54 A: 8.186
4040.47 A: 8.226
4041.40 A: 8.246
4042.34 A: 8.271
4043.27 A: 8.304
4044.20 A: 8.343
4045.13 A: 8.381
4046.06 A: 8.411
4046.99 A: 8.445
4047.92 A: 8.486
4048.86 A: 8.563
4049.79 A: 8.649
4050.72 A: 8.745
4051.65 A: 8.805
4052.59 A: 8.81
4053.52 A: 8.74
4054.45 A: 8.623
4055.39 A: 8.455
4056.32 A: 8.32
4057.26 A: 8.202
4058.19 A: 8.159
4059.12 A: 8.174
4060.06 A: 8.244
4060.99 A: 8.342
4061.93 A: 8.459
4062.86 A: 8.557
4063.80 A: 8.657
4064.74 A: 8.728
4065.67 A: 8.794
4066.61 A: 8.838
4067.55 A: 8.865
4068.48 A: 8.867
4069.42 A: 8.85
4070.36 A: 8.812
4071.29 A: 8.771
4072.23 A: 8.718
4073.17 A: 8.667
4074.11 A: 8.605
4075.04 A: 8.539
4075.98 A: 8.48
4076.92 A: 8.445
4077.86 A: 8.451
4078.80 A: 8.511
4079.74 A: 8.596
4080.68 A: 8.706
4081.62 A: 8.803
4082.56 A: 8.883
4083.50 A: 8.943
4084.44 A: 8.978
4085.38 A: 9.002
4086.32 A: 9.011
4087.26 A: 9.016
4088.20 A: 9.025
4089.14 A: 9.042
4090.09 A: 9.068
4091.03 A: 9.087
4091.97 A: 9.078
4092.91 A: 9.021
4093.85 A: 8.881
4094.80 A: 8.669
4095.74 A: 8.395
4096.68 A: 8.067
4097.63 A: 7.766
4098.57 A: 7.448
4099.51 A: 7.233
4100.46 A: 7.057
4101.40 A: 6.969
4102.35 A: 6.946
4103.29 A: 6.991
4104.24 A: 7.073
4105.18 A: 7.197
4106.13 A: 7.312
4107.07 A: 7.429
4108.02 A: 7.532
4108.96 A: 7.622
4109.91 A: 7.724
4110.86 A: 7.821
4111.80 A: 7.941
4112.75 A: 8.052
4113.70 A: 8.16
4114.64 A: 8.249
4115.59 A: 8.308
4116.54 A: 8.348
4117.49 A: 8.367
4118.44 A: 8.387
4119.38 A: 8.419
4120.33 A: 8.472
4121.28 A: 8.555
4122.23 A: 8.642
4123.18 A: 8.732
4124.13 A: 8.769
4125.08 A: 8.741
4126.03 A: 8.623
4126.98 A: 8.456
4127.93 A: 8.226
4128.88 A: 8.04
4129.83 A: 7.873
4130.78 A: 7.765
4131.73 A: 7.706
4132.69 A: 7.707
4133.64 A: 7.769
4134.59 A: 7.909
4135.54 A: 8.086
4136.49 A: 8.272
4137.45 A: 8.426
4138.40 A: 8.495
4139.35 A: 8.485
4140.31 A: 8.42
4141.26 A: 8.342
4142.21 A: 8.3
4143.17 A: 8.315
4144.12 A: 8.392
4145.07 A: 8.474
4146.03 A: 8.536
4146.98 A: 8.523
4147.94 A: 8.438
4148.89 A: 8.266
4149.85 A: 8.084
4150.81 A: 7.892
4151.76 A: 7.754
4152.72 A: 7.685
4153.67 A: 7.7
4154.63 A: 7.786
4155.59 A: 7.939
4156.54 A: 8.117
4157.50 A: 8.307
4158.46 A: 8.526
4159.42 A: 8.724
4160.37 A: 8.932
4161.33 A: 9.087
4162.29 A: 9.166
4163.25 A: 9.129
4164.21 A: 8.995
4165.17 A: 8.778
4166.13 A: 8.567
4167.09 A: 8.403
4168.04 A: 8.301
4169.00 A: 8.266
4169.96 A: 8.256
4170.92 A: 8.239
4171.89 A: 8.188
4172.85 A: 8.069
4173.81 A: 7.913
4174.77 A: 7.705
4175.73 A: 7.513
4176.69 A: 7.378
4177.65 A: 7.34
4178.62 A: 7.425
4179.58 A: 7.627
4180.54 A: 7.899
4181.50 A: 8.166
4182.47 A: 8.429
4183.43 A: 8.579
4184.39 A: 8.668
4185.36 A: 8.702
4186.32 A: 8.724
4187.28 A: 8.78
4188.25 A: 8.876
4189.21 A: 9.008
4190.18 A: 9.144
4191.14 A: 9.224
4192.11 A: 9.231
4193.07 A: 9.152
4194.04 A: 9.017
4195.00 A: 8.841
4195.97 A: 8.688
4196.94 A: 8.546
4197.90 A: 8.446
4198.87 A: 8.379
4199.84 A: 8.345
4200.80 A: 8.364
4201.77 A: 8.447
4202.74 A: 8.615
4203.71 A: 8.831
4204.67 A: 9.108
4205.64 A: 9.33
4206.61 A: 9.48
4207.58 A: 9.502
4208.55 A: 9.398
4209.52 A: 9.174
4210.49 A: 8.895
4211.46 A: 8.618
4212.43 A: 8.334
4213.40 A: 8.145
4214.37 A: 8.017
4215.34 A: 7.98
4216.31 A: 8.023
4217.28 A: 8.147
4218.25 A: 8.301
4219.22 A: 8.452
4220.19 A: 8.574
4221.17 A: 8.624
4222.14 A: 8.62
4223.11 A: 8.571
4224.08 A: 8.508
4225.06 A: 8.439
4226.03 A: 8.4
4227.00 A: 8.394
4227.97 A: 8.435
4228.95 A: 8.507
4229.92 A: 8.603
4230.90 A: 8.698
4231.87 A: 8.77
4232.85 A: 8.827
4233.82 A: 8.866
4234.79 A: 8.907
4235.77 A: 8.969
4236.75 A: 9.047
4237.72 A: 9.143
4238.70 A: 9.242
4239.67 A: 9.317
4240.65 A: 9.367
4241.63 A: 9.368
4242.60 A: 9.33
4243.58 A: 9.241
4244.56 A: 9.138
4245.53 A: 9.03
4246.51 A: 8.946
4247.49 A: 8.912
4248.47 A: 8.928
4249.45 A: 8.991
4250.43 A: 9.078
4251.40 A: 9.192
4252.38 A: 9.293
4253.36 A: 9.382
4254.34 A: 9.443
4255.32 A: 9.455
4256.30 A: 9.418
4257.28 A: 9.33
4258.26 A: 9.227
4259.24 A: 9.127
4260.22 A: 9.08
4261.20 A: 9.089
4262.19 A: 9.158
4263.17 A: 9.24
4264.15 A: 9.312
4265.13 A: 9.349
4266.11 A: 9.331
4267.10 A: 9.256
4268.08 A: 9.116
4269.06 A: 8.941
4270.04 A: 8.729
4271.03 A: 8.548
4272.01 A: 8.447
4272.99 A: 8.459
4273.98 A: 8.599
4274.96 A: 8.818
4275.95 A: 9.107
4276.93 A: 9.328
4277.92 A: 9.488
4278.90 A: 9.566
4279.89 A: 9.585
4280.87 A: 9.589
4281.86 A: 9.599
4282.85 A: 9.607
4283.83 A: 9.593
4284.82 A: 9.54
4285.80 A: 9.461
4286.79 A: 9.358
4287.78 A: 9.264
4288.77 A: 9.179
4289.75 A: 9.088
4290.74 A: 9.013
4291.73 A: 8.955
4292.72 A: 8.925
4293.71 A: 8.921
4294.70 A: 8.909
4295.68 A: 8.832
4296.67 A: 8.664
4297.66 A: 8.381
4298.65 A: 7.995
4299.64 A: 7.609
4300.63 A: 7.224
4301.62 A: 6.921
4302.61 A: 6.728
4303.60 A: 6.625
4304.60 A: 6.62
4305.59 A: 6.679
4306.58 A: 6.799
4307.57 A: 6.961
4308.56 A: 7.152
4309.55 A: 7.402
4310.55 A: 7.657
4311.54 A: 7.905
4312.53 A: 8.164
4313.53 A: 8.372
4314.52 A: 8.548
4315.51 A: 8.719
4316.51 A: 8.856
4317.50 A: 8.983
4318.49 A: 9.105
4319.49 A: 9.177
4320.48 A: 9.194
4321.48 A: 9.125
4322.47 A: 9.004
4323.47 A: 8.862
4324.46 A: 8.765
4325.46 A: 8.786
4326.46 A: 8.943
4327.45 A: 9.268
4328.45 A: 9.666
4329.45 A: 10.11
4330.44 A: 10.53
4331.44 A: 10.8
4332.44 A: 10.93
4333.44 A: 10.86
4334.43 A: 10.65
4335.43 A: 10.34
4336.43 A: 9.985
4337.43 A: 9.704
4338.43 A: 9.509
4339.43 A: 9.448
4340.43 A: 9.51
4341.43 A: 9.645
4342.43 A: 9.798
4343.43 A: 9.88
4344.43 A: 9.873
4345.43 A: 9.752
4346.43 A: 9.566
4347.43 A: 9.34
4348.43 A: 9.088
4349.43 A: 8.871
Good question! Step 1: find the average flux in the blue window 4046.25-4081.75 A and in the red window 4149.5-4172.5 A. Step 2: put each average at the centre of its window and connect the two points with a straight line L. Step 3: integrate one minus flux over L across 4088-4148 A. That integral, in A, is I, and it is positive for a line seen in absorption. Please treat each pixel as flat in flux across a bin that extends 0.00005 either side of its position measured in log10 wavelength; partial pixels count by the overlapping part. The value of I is 2.2 A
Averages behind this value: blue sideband 8.59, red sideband 8.37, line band 8.15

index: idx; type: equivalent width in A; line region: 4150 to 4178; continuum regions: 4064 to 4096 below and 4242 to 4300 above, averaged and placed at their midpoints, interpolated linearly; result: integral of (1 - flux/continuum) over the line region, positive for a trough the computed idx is 2.19 A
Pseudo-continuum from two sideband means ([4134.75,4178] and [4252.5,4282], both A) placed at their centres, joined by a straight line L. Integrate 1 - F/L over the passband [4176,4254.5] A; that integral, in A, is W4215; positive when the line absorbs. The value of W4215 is 0.3 A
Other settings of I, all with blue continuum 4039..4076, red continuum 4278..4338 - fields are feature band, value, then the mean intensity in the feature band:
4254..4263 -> -0.5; 9.25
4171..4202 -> 1.0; 8.4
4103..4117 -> 1.4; 7.73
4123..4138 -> 0.8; 8.18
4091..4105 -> 1.2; 7.86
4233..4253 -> -0.8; 9.12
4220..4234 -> 0.2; 8.58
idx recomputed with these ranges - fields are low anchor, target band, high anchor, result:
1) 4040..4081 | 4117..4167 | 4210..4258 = 1.9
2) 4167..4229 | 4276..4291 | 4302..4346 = -1.1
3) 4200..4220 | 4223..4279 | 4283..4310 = -3.8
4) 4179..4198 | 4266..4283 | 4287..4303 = -1.2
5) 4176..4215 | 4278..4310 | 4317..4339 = 3.3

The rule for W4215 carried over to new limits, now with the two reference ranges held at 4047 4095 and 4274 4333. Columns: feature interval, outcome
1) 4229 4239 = -0.2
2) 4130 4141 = 0.8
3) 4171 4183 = 1.2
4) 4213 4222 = 0.5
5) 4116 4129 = 0.3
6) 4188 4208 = -0.4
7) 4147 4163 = 0.8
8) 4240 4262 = -1.2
